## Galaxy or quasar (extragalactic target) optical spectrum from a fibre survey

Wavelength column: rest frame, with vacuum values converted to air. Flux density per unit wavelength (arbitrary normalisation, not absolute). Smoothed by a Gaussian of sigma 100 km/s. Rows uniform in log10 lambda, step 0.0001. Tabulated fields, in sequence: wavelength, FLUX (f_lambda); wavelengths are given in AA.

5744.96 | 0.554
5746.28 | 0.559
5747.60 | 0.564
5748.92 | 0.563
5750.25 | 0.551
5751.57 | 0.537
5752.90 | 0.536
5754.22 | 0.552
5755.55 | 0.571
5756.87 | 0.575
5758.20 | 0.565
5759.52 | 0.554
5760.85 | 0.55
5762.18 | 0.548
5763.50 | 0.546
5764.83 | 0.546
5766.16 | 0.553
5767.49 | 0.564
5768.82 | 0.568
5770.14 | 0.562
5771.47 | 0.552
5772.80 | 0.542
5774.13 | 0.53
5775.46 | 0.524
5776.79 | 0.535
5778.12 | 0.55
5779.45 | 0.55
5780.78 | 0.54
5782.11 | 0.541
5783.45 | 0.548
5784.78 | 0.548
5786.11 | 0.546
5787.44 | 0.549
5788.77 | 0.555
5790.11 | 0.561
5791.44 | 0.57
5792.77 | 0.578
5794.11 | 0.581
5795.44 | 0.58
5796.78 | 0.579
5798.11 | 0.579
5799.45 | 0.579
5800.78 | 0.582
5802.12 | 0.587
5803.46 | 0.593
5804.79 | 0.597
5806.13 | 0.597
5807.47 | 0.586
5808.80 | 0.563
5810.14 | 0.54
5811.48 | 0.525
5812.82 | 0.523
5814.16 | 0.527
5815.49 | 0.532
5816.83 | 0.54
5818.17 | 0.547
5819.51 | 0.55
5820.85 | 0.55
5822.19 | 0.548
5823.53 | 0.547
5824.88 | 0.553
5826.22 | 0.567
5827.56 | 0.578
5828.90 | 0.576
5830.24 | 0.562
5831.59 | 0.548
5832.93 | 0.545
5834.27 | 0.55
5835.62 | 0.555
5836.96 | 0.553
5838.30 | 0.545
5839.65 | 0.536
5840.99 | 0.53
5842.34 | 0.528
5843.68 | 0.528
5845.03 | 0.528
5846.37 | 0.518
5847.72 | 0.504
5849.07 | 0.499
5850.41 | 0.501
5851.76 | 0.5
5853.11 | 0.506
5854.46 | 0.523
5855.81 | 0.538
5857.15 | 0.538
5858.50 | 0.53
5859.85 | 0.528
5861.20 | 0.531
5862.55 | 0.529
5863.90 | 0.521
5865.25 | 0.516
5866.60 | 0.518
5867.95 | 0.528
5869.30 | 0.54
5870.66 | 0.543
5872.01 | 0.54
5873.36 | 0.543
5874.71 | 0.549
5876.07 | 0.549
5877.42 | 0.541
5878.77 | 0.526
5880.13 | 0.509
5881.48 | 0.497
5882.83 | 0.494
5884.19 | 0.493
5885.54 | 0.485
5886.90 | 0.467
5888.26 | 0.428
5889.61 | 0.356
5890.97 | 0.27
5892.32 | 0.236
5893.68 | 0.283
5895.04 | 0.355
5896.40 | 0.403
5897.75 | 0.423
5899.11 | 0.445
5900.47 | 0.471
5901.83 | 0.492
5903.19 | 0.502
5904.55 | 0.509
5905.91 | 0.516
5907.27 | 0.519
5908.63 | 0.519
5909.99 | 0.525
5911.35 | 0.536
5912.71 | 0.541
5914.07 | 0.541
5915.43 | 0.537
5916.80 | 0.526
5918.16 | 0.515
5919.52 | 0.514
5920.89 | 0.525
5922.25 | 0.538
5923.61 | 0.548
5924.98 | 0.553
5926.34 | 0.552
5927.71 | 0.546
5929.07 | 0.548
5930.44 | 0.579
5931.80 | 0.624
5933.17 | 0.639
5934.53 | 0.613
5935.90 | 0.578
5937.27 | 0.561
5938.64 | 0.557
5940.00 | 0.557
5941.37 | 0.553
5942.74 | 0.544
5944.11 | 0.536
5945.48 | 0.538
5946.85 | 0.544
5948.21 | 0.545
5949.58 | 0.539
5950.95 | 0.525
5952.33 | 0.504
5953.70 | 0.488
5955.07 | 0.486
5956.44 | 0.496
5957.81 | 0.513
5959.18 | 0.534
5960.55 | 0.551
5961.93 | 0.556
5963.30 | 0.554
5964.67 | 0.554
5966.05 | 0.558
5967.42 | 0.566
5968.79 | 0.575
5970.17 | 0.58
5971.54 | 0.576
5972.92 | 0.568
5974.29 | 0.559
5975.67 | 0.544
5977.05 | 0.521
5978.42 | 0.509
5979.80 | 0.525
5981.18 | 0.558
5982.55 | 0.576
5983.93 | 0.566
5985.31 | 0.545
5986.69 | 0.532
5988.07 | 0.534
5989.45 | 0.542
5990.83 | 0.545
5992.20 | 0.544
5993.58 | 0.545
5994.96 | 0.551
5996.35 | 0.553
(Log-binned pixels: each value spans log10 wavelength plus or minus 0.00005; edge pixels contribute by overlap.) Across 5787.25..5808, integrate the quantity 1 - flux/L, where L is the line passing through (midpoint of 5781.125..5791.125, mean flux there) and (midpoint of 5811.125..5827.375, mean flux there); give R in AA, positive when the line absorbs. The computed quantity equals -1.2 AA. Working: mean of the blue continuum 0.55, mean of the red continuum 0.544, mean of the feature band 0.579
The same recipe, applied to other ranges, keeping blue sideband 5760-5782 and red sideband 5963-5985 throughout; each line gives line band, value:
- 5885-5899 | 4.6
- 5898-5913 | 1.3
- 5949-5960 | 0.9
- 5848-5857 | 0.6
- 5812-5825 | 0.2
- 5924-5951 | -0.4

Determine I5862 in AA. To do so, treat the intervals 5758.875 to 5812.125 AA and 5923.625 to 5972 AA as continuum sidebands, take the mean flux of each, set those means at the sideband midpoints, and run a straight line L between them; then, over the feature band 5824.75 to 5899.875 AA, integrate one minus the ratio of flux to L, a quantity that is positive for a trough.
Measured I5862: 7.4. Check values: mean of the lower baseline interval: 0.559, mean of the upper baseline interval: 0.552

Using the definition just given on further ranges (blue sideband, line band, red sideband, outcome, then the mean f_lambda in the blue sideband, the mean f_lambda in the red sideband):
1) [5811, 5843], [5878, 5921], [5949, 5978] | 6.0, 0.547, 0.54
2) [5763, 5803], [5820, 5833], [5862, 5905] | -1.0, 0.558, 0.47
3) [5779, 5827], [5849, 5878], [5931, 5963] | 1.4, 0.559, 0.547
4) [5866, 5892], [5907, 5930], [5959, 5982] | -0.8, 0.49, 0.553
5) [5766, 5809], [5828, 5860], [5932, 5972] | 1.5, 0.563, 0.55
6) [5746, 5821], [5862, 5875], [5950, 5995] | 0.4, 0.557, 0.542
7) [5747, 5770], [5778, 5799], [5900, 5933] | -0.3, 0.556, 0.534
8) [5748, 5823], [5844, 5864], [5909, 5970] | 1.2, 0.556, 0.546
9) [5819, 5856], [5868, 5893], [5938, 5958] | 2.7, 0.538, 0.529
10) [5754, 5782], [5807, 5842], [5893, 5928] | -1.3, 0.551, 0.497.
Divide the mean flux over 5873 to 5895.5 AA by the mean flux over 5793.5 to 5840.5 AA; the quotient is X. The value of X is 0.8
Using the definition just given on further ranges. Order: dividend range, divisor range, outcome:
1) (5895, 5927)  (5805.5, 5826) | 0.92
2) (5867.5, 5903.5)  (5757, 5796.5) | 0.83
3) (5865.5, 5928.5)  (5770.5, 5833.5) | 0.88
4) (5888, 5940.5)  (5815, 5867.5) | 0.93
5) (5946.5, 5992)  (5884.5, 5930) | 1.13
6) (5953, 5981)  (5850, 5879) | 1.02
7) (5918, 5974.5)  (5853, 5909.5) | 1.14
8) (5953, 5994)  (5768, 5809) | 0.97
